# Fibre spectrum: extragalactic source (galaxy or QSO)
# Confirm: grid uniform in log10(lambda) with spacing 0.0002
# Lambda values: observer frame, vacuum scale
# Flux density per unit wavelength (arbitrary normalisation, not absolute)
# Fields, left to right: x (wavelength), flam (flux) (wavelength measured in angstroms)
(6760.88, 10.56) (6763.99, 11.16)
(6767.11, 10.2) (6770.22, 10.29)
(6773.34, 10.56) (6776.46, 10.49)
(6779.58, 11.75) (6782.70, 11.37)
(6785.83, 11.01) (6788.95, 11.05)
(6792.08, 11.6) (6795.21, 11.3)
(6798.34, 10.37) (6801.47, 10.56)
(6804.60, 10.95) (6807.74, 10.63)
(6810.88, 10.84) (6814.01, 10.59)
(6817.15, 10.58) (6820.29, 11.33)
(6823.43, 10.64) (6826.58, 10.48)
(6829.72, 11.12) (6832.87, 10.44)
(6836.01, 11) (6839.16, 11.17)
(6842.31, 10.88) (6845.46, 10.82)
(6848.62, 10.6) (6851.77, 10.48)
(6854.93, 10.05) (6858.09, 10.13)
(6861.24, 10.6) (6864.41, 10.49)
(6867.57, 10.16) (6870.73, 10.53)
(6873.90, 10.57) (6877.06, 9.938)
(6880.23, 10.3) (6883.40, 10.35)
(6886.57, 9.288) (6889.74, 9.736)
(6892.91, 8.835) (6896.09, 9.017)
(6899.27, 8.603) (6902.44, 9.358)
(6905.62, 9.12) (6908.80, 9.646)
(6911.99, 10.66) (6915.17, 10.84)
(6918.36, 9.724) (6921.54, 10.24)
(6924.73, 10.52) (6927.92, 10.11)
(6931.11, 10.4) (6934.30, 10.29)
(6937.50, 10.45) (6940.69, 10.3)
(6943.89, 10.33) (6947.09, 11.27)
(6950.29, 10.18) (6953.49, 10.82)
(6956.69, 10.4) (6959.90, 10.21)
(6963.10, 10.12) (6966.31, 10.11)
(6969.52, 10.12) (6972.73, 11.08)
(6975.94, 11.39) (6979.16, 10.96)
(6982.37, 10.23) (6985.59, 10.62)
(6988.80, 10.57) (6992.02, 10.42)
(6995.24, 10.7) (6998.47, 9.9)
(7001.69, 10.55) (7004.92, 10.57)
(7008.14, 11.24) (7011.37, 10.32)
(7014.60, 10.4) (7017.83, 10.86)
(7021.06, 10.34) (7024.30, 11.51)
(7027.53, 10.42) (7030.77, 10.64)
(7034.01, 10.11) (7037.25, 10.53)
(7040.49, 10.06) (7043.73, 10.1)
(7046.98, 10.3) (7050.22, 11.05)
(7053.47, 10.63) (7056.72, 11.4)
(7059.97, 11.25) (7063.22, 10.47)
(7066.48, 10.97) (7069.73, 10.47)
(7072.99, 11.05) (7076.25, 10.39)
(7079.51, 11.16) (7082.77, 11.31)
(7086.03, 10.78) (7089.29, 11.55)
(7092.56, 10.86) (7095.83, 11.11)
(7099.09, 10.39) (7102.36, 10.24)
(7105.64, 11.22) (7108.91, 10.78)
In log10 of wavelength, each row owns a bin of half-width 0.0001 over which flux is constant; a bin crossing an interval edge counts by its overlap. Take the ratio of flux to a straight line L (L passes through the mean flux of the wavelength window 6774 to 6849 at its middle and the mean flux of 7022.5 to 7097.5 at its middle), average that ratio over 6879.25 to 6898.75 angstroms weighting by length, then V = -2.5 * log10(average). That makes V 0.145 mag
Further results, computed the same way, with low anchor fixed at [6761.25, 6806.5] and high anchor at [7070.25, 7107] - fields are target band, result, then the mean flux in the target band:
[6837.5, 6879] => 0.04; 10.5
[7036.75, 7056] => 0.04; 10.5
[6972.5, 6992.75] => 0.02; 10.7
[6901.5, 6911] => 0.15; 9.45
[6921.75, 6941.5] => 0.06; 10.3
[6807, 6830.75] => 0.01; 10.8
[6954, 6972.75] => 0.06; 10.3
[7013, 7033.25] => 0.02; 10.7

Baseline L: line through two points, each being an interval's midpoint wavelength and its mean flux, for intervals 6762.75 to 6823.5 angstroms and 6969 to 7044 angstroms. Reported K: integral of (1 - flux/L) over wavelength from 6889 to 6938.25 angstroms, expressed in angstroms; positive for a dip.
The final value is 4.0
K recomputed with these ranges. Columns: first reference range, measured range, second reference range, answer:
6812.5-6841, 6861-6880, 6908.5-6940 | 0.42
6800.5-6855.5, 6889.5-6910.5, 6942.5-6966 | 2.82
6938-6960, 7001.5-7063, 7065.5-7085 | 0.67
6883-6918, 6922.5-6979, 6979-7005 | -2.38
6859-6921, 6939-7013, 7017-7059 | -1.63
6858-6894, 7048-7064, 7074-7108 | -0.28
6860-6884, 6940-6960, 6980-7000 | -0.24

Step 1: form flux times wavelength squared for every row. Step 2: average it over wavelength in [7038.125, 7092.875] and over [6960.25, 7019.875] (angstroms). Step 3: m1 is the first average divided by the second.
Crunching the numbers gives 1.0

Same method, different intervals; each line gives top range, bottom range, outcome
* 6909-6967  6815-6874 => 1.00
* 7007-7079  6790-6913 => 1.09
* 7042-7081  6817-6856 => 1.07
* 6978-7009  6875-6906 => 1.15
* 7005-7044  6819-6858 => 1.04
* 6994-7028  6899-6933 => 1.09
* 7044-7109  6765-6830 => 1.09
